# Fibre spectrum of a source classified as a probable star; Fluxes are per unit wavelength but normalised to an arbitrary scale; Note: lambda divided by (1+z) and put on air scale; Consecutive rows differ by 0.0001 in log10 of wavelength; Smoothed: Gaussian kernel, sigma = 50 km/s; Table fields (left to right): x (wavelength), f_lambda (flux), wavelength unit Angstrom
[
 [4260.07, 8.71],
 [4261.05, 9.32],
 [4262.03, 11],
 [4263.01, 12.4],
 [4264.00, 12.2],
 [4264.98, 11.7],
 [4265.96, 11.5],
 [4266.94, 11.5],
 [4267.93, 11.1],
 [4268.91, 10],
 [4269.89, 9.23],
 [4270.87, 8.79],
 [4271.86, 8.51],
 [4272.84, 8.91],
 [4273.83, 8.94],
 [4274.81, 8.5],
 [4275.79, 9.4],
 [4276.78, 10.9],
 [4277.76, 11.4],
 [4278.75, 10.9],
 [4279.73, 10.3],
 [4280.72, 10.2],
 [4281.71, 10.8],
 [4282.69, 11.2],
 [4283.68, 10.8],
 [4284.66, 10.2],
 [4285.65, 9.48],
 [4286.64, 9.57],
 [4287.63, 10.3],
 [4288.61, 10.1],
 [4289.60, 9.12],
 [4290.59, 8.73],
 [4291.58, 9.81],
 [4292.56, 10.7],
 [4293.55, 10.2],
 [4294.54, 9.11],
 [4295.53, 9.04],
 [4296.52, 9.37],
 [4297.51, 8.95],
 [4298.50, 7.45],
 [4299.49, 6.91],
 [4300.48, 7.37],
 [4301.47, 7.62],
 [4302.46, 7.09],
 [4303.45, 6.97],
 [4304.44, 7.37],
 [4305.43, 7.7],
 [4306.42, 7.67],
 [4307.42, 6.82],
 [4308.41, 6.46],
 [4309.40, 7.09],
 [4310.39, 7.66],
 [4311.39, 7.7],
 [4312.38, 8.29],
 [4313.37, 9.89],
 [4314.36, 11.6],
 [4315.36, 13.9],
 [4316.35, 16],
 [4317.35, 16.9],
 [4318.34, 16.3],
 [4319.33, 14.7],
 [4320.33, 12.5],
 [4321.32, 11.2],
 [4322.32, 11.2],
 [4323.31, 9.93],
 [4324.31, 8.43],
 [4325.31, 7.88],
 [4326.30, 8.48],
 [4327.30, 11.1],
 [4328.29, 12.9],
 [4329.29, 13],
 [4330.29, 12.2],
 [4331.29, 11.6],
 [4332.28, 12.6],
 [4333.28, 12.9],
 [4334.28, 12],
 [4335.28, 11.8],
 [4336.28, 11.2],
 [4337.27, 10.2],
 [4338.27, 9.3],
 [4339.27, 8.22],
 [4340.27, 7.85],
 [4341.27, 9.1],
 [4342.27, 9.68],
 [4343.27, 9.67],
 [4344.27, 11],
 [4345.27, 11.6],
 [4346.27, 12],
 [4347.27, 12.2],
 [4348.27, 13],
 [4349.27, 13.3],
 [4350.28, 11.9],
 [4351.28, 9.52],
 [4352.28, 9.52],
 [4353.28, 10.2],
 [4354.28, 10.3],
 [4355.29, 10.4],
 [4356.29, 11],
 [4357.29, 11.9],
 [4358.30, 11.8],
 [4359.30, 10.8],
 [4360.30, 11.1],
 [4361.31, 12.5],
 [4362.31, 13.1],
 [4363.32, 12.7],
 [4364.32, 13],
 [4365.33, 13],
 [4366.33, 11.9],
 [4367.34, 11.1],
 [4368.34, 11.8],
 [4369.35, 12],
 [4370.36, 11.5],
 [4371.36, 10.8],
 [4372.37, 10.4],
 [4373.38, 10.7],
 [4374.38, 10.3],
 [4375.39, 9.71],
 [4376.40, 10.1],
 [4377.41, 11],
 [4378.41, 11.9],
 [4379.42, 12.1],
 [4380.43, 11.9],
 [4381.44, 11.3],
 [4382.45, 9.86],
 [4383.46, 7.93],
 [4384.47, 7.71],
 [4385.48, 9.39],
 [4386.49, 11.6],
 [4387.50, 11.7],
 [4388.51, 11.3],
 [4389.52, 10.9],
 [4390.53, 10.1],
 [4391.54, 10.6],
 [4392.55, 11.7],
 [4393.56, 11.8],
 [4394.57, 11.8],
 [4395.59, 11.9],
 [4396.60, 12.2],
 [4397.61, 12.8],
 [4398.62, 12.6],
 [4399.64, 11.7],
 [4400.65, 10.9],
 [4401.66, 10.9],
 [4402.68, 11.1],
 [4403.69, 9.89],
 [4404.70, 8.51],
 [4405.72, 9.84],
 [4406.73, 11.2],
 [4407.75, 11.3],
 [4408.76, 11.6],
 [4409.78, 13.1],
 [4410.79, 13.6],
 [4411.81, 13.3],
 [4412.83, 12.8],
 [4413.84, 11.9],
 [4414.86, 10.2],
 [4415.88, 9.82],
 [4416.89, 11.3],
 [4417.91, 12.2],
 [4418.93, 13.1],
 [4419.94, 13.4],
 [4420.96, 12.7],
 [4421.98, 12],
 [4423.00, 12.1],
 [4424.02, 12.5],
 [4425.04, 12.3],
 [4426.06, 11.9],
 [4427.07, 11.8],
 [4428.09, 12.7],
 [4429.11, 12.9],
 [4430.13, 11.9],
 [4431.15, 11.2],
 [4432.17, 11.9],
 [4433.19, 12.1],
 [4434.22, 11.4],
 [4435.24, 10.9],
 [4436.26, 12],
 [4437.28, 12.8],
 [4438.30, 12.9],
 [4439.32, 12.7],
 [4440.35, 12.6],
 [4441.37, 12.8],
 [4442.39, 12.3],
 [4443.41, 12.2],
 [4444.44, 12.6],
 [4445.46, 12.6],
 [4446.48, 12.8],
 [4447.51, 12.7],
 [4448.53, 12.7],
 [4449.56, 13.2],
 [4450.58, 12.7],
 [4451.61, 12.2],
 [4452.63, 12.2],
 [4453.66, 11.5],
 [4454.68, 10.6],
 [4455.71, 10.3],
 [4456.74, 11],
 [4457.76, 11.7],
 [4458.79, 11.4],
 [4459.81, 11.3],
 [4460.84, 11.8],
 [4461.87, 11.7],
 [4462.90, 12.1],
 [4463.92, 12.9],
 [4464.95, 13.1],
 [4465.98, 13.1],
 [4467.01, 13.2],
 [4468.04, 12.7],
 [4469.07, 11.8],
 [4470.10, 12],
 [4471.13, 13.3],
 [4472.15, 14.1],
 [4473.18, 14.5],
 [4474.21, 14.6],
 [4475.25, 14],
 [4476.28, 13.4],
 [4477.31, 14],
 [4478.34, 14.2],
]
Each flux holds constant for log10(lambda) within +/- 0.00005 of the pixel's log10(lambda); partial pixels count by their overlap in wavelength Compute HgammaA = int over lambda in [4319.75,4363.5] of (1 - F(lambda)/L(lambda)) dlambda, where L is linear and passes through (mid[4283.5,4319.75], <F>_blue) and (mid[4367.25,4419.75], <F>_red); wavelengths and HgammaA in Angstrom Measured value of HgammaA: -3.1 Angstrom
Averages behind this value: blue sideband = 9.58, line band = 11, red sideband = 11.2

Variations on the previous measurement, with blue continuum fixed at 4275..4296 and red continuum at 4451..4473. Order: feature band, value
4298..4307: 2.6 Angstrom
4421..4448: -1.0 Angstrom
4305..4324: -0.5 Angstrom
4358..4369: -1.1 Angstrom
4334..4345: 0.7 Angstrom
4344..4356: -0.5 Angstrom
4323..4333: -0.3 Angstrom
